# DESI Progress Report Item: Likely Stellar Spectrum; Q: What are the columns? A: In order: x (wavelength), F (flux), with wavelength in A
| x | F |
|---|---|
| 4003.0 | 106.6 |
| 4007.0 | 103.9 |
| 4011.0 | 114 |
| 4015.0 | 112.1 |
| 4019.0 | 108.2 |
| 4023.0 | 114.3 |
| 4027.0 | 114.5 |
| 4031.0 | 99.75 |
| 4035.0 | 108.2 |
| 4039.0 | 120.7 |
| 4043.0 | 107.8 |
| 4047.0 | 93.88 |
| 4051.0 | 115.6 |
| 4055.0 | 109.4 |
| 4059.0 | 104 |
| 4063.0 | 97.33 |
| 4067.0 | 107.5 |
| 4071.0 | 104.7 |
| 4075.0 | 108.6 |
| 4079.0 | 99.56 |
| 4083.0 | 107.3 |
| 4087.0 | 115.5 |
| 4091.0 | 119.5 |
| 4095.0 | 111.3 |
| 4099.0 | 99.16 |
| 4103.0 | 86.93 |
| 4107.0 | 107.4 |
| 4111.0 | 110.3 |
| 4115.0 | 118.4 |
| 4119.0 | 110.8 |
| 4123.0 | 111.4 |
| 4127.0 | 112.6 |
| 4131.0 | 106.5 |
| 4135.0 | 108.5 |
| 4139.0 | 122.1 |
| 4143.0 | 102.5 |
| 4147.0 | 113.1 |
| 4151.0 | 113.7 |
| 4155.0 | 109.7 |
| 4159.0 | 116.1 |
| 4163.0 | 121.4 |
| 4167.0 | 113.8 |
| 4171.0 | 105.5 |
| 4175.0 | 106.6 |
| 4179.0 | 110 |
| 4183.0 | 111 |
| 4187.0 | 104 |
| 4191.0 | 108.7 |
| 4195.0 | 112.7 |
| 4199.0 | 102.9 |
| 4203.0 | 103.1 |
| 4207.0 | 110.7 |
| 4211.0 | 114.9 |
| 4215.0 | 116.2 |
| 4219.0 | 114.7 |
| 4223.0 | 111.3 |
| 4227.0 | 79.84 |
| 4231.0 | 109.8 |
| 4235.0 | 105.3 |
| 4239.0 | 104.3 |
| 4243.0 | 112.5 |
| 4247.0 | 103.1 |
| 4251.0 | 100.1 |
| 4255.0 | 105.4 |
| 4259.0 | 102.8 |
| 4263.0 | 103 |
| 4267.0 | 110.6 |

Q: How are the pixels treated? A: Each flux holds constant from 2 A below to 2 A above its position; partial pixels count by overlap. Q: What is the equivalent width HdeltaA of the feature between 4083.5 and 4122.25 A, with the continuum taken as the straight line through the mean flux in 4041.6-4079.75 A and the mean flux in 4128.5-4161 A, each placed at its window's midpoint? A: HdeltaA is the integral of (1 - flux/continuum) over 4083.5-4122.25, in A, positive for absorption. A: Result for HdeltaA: -0.2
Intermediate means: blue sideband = 105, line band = 109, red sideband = 112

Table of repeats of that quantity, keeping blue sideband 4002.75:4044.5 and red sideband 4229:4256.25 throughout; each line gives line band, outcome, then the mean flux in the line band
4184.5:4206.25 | 0.02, 107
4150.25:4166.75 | -1.18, 115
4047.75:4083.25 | 1.24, 106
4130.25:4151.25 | -0.64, 111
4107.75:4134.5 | -0.76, 111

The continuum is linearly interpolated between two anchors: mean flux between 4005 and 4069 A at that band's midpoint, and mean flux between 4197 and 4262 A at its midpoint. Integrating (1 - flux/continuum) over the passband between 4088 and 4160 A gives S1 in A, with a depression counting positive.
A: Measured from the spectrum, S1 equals -1.9 A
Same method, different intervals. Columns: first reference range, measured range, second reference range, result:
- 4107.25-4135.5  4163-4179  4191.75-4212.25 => -0.12 A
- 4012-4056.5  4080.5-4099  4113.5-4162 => -0.08 A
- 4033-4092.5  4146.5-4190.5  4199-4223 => -0.41 A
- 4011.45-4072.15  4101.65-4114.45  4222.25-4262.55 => 0.27 A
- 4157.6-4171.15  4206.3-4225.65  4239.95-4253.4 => -0.65 A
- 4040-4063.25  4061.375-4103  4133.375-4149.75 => 0.66 A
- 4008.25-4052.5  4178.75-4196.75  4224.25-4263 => -0.79 A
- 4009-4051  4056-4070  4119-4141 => 0.88 A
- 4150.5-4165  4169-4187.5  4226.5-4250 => 0.78 A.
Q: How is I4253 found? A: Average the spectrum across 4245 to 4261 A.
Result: 103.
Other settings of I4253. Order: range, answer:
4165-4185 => 109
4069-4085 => 105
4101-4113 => 102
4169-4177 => 106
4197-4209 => 106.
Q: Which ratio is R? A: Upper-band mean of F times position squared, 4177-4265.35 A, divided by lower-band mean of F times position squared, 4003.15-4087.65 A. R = 1.1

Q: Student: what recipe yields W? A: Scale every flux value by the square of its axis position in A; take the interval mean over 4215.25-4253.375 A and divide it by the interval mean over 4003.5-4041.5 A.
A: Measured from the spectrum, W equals 1.1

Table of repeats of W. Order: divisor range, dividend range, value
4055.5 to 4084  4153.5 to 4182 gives 1.12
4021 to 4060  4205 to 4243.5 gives 1.08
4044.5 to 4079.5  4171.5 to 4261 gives 1.10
